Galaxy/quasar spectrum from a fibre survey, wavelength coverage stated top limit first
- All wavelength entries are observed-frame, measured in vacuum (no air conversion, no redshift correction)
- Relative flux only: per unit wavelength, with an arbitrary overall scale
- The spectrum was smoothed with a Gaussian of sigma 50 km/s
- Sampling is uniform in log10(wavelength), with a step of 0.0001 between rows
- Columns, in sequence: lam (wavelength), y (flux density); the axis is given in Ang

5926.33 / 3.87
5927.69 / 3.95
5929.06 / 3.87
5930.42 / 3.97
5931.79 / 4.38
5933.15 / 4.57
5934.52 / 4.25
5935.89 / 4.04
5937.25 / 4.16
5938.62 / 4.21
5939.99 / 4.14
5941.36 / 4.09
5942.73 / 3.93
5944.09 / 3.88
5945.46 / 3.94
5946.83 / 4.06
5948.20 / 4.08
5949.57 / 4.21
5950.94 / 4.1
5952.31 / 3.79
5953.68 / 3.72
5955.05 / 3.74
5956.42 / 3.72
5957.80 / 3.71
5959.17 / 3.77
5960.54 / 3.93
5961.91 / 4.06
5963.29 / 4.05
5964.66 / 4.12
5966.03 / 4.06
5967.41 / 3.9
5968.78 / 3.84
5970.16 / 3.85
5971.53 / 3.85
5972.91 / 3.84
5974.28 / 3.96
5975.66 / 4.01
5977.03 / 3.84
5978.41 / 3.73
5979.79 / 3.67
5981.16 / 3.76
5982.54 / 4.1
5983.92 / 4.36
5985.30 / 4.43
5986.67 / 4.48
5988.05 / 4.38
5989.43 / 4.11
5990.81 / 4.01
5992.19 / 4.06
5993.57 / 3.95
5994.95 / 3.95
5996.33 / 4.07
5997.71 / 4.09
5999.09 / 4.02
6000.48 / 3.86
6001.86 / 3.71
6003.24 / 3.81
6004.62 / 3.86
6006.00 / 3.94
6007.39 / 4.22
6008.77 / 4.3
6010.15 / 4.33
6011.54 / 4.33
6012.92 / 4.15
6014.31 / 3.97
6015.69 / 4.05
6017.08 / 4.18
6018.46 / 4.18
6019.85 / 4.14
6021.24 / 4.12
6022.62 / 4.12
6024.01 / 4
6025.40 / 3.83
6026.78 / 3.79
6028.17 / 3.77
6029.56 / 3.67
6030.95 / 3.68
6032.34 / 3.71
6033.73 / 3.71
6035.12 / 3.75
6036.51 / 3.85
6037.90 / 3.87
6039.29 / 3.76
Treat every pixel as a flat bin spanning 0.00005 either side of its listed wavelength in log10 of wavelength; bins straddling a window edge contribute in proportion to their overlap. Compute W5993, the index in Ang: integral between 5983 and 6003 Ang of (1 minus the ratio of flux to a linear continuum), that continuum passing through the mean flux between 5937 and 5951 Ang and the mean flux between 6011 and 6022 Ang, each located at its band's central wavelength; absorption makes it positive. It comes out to 0.1 Ang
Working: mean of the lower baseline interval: 4.07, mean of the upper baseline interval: 4.14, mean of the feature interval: 4.1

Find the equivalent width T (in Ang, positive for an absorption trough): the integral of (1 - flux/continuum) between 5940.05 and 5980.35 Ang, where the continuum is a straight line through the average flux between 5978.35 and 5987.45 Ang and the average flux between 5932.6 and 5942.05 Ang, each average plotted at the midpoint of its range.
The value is 2.3 Ang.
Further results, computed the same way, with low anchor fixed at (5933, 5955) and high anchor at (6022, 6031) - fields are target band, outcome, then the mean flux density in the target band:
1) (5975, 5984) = 0.2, 3.9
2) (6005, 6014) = -0.7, 4.19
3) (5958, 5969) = 0.1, 3.96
